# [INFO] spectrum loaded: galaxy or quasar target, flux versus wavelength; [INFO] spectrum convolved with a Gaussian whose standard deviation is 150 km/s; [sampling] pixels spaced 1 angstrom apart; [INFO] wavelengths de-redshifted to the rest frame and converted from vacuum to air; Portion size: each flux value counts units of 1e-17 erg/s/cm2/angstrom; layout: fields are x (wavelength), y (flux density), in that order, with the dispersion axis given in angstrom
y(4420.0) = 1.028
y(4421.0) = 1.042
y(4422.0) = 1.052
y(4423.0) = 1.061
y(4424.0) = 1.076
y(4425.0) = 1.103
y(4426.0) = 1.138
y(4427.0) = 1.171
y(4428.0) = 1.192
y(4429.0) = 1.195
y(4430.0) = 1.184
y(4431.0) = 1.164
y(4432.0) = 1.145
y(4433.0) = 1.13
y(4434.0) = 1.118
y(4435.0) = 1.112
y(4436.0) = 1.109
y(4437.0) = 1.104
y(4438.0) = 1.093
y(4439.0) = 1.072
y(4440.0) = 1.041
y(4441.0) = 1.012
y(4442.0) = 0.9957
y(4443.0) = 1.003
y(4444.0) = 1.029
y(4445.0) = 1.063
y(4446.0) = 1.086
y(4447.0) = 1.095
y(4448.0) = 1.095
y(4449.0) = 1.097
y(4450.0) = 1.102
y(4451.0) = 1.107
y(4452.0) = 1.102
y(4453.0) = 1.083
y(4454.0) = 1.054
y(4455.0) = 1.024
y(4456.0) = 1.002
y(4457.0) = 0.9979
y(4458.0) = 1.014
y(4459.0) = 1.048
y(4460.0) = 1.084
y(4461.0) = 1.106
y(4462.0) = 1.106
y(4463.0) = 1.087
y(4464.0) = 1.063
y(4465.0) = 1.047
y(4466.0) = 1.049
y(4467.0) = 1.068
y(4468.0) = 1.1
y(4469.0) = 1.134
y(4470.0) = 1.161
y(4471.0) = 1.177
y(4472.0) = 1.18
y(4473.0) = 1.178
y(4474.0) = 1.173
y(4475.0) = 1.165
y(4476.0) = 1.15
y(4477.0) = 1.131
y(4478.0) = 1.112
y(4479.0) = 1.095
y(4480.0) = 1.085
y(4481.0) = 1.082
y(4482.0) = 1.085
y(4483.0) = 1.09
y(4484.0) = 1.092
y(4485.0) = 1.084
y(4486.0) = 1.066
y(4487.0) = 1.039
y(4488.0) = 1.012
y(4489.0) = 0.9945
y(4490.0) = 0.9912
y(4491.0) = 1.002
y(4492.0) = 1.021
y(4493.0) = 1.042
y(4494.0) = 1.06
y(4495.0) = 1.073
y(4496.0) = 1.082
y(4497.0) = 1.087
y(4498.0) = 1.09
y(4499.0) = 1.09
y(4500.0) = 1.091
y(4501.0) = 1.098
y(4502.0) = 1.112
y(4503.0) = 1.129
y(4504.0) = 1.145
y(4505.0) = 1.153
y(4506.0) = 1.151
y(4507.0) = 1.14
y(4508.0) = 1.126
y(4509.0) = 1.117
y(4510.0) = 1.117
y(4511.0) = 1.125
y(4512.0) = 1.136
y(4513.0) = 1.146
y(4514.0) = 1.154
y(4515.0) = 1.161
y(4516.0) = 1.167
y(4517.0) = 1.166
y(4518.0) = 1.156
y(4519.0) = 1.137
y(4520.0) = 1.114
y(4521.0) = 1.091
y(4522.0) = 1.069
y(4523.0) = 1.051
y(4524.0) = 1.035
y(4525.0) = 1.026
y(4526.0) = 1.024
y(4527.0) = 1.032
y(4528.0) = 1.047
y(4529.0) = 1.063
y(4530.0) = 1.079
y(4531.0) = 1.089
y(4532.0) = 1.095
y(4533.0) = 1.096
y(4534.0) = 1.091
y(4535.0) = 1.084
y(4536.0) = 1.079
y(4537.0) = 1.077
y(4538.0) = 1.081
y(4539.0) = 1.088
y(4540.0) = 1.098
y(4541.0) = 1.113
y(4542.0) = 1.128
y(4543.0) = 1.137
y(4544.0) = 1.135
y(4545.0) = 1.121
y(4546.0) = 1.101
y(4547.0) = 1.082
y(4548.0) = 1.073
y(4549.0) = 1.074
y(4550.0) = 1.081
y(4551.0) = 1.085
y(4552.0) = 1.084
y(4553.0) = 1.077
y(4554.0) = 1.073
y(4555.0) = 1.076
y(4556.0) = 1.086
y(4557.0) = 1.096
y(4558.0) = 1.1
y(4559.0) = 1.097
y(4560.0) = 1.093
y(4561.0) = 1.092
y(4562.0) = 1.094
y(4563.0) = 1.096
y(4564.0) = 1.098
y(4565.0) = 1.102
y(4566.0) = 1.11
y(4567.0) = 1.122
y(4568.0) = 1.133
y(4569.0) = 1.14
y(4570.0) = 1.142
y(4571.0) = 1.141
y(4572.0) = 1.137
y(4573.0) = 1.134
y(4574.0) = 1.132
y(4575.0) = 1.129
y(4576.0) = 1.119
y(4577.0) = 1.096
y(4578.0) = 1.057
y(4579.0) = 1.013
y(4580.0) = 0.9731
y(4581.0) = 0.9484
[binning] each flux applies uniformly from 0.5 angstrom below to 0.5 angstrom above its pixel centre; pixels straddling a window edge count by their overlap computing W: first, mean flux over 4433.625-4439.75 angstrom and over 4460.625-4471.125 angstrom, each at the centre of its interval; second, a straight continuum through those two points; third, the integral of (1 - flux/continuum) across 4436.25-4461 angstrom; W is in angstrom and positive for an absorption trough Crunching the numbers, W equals 0.9 angstrom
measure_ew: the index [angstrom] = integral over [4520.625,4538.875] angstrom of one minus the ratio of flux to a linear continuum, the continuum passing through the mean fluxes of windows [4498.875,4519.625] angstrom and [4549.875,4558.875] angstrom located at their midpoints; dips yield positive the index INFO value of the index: 0.7 angstrom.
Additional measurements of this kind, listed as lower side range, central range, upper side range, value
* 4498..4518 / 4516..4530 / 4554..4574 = 0.6 angstrom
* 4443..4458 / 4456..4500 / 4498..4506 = 0.4 angstrom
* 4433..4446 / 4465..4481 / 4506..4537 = -0.7 angstrom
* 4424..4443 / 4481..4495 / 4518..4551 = 0.6 angstrom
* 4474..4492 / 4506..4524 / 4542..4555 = -0.7 angstrom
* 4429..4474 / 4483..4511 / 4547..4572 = 0.3 angstrom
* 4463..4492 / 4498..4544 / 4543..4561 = -0.6 angstrom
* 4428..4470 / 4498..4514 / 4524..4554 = -0.6 angstrom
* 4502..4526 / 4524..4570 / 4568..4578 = 1.4 angstrom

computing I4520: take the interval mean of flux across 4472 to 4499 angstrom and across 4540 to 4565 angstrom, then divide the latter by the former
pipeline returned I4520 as 1.0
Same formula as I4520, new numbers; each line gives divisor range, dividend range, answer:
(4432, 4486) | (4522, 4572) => 1.00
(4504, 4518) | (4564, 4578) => 0.98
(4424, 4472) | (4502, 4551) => 1.01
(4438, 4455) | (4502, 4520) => 1.07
